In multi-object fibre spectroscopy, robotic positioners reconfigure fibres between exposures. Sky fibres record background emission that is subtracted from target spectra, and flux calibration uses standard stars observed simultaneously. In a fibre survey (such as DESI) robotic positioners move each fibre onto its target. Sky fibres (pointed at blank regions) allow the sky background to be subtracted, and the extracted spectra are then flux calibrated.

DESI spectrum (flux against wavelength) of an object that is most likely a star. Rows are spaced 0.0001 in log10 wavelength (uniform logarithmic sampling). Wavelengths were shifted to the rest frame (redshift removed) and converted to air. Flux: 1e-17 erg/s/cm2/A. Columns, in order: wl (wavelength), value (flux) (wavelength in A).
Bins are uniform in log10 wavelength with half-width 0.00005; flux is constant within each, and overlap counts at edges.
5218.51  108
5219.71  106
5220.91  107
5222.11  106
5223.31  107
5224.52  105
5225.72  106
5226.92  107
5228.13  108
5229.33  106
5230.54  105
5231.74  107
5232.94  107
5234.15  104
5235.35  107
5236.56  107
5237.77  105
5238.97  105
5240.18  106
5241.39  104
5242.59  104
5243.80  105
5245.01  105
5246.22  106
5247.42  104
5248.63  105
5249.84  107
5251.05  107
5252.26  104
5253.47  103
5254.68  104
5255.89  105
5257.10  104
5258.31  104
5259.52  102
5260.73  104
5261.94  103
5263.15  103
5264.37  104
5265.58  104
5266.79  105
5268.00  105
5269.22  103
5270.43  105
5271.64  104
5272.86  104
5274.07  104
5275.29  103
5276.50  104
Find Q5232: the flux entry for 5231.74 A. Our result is 107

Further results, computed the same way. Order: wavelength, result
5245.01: 105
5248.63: 105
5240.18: 106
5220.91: 107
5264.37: 104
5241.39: 104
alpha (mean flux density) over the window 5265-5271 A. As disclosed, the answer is 104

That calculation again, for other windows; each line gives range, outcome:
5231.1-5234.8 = 106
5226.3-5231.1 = 106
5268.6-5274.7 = 104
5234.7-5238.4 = 106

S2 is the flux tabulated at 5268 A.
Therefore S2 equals 105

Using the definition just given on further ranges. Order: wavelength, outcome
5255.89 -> 105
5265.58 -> 104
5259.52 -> 102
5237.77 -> 105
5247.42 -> 104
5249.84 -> 107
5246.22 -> 106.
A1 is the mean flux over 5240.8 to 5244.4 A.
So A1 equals 104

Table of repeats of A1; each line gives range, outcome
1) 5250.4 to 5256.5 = 105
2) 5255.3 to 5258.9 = 104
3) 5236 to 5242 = 105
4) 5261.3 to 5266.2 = 104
